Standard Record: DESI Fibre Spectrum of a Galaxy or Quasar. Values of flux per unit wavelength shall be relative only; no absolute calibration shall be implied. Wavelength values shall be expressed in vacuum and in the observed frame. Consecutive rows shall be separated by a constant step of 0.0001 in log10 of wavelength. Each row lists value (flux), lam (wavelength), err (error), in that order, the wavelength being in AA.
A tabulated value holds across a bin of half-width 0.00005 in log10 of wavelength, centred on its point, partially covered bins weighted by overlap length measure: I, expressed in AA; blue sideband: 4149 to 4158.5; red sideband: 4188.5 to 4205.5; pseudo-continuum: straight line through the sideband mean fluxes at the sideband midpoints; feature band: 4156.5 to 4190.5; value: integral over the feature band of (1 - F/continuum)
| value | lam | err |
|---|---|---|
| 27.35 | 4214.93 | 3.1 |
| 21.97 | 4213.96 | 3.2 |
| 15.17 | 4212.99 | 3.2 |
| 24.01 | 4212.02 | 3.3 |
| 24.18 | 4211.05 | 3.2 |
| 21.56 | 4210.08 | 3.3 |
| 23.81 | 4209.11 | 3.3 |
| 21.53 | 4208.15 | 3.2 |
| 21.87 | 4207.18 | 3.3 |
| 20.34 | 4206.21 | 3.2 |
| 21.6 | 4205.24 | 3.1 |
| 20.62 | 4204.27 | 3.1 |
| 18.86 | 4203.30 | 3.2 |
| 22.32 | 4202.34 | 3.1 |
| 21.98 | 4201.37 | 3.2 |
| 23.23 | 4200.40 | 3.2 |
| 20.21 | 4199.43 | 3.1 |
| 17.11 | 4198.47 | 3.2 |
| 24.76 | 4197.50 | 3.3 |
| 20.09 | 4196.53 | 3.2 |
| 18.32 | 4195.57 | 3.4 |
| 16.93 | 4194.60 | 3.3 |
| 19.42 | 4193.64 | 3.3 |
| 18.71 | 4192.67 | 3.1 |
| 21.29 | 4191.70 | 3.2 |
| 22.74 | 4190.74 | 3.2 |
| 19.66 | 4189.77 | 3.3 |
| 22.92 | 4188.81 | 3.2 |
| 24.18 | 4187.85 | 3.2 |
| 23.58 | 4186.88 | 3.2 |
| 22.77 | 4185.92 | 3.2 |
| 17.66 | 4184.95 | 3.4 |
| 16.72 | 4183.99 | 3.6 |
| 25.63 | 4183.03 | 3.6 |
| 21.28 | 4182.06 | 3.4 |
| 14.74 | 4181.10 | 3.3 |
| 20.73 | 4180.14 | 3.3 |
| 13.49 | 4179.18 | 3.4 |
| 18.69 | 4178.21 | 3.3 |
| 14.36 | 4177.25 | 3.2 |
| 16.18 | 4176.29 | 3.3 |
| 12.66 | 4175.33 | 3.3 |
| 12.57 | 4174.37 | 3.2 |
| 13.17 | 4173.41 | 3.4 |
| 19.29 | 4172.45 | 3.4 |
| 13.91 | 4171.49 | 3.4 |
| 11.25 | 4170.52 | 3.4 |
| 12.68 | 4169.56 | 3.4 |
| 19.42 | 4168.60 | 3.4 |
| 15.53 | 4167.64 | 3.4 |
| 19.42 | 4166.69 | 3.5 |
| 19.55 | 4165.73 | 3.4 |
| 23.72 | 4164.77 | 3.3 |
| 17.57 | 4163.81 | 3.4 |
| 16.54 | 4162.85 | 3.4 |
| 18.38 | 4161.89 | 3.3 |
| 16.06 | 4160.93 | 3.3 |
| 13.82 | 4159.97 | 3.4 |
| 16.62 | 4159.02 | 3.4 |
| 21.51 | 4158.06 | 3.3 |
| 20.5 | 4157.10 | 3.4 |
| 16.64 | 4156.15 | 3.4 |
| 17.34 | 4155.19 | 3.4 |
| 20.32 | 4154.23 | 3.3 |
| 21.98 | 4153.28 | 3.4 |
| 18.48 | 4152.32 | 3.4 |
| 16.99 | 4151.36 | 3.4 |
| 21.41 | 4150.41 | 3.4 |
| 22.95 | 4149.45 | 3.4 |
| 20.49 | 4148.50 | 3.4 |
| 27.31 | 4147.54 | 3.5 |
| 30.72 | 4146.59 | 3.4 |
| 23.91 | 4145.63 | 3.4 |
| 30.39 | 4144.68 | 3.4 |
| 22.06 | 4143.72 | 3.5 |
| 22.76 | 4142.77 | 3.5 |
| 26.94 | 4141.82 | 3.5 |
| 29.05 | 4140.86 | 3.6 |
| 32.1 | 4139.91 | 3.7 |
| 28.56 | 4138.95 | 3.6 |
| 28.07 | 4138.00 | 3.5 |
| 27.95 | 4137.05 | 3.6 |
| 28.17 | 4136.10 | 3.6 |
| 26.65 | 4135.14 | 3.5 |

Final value 3.7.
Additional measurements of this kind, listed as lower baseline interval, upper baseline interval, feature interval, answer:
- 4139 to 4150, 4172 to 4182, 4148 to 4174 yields 3.7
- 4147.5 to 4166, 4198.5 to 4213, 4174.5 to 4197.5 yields 1.5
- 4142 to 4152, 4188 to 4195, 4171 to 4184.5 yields 3.0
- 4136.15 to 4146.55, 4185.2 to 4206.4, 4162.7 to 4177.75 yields 5.0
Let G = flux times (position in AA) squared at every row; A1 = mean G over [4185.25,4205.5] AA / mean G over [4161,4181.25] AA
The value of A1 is 1.29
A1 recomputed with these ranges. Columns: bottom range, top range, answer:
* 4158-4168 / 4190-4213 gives 1.19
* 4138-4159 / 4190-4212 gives 0.92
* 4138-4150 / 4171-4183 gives 0.63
